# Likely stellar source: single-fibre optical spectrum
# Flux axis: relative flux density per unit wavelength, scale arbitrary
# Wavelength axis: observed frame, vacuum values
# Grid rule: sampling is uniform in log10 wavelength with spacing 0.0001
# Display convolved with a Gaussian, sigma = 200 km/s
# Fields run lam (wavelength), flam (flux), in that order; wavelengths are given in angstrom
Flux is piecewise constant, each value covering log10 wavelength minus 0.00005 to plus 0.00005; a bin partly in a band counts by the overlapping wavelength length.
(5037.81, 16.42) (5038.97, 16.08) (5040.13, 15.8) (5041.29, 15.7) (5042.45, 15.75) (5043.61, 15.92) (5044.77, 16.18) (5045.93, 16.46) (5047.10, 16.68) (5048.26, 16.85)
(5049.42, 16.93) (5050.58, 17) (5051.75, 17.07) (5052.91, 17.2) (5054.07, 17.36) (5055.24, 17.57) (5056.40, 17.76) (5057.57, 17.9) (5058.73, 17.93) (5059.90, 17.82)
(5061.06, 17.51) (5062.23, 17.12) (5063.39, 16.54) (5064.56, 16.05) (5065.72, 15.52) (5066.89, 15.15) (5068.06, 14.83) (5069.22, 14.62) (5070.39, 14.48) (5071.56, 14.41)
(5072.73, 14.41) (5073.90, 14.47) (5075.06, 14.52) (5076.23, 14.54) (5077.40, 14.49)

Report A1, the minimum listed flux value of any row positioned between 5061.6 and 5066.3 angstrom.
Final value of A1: 15.52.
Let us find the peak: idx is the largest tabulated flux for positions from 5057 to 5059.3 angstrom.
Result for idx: 17.93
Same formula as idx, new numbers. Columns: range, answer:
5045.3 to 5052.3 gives 17.07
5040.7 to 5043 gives 15.75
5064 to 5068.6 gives 16.05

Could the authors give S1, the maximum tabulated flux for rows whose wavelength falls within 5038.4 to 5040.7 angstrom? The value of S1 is 16.08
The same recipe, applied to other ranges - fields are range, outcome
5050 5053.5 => 17.2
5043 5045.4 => 16.18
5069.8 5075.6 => 14.52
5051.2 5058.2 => 17.9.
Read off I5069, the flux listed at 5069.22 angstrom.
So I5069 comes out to 14.62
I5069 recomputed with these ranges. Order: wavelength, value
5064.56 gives 16.05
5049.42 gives 16.93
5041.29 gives 15.7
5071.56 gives 14.41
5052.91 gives 17.2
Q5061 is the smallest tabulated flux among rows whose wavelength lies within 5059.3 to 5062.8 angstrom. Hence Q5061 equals 17.12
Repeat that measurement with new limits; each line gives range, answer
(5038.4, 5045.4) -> 15.7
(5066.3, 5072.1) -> 14.41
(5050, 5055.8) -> 17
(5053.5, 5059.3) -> 17.36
